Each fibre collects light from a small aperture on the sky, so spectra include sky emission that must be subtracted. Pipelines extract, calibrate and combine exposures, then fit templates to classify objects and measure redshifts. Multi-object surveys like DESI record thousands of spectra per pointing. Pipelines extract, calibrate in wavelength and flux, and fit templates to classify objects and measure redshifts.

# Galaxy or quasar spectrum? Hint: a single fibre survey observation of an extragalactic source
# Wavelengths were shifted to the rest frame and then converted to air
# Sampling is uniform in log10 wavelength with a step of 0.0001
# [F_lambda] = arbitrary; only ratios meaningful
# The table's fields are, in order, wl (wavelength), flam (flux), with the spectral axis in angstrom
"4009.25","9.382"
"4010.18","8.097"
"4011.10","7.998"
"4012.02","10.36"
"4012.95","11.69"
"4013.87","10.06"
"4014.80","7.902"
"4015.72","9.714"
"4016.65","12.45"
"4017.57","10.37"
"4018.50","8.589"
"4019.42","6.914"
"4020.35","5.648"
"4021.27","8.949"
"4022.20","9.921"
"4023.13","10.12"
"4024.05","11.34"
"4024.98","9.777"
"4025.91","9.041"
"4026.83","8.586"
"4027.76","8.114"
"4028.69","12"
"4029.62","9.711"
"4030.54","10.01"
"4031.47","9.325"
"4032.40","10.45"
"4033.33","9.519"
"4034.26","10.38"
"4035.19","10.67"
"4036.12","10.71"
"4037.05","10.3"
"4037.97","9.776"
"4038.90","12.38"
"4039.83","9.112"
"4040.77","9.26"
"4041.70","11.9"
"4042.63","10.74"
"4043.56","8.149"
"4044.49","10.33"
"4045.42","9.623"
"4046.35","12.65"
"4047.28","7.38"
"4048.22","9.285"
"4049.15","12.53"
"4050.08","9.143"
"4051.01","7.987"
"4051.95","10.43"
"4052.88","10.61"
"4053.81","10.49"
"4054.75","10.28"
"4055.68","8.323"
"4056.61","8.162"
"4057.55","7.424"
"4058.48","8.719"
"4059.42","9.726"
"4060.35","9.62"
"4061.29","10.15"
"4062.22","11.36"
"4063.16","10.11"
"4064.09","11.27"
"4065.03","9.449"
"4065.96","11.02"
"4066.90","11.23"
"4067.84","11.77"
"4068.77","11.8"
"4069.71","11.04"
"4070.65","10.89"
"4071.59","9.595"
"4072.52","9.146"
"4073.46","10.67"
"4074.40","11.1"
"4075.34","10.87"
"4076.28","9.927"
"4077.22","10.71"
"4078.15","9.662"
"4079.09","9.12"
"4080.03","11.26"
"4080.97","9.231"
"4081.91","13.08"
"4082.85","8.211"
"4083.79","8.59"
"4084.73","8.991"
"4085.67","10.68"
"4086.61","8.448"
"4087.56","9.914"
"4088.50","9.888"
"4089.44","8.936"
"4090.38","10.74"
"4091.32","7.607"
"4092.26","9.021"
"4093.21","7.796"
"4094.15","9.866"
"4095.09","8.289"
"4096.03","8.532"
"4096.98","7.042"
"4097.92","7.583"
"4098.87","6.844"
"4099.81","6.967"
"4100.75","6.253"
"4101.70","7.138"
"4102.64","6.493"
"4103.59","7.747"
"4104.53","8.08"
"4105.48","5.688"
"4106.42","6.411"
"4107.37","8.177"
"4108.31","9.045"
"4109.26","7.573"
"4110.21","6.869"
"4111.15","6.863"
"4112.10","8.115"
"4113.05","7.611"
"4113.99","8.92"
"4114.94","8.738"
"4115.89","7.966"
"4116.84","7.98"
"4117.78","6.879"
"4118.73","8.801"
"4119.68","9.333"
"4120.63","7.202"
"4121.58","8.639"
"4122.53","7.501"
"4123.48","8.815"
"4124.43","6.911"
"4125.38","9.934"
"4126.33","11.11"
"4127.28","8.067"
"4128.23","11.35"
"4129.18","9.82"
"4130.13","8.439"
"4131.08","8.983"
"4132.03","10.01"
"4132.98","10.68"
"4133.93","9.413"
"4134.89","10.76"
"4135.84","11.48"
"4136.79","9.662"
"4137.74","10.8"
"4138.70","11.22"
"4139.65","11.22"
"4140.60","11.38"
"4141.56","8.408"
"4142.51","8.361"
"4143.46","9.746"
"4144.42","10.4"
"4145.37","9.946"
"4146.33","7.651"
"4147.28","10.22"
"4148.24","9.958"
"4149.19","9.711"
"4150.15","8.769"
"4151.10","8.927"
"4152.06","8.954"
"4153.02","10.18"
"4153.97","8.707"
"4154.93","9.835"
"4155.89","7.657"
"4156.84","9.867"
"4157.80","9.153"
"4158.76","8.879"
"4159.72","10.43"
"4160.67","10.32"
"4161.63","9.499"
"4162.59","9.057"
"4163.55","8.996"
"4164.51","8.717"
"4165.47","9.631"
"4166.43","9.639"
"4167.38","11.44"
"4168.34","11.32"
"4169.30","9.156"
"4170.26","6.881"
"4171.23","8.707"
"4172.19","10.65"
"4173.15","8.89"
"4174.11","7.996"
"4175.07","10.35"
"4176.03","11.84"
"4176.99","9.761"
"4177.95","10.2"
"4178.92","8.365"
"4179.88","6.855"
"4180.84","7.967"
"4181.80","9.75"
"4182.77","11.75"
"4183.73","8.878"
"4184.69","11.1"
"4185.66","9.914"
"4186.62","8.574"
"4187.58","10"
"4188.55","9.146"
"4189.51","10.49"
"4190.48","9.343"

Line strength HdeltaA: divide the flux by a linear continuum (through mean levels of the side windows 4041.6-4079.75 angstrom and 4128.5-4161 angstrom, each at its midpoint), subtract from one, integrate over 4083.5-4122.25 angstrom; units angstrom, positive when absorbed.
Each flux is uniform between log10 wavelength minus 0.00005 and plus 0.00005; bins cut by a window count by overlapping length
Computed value 7.1 angstrom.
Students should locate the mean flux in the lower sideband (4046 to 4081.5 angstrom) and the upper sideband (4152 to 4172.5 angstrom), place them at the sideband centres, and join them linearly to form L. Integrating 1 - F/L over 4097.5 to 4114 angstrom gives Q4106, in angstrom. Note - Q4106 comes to 4.2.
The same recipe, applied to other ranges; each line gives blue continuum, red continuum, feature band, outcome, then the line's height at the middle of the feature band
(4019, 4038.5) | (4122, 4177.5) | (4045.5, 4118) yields 3.4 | 9.6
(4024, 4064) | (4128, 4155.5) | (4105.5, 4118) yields 2.7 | 9.83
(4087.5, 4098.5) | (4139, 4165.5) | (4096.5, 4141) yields 2.4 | 9.03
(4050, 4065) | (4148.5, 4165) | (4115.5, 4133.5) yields 1.0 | 9.39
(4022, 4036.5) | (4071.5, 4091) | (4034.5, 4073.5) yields -0.6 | 9.95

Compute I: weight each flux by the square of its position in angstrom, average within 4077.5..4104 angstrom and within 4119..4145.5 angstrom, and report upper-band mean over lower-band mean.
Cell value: 1.13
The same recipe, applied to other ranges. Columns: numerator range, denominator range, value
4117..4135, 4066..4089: 0.90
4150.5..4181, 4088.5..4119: 1.23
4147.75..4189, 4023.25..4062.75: 1.02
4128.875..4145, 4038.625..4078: 1.03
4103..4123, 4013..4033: 0.86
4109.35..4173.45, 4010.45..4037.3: 1.01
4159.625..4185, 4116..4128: 1.15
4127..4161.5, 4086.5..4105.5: 1.23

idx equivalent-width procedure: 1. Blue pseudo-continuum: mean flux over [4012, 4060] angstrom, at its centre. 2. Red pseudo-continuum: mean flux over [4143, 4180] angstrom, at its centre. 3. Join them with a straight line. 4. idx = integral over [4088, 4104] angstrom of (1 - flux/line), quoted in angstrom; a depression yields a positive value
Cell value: 2.6 angstrom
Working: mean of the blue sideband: 9.74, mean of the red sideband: 9.44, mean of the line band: 8.05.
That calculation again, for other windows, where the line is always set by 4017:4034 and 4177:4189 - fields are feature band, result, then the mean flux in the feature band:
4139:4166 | -0.21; 9.46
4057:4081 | -2.27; 10.3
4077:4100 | 0.74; 9.09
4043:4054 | -0.57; 9.88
